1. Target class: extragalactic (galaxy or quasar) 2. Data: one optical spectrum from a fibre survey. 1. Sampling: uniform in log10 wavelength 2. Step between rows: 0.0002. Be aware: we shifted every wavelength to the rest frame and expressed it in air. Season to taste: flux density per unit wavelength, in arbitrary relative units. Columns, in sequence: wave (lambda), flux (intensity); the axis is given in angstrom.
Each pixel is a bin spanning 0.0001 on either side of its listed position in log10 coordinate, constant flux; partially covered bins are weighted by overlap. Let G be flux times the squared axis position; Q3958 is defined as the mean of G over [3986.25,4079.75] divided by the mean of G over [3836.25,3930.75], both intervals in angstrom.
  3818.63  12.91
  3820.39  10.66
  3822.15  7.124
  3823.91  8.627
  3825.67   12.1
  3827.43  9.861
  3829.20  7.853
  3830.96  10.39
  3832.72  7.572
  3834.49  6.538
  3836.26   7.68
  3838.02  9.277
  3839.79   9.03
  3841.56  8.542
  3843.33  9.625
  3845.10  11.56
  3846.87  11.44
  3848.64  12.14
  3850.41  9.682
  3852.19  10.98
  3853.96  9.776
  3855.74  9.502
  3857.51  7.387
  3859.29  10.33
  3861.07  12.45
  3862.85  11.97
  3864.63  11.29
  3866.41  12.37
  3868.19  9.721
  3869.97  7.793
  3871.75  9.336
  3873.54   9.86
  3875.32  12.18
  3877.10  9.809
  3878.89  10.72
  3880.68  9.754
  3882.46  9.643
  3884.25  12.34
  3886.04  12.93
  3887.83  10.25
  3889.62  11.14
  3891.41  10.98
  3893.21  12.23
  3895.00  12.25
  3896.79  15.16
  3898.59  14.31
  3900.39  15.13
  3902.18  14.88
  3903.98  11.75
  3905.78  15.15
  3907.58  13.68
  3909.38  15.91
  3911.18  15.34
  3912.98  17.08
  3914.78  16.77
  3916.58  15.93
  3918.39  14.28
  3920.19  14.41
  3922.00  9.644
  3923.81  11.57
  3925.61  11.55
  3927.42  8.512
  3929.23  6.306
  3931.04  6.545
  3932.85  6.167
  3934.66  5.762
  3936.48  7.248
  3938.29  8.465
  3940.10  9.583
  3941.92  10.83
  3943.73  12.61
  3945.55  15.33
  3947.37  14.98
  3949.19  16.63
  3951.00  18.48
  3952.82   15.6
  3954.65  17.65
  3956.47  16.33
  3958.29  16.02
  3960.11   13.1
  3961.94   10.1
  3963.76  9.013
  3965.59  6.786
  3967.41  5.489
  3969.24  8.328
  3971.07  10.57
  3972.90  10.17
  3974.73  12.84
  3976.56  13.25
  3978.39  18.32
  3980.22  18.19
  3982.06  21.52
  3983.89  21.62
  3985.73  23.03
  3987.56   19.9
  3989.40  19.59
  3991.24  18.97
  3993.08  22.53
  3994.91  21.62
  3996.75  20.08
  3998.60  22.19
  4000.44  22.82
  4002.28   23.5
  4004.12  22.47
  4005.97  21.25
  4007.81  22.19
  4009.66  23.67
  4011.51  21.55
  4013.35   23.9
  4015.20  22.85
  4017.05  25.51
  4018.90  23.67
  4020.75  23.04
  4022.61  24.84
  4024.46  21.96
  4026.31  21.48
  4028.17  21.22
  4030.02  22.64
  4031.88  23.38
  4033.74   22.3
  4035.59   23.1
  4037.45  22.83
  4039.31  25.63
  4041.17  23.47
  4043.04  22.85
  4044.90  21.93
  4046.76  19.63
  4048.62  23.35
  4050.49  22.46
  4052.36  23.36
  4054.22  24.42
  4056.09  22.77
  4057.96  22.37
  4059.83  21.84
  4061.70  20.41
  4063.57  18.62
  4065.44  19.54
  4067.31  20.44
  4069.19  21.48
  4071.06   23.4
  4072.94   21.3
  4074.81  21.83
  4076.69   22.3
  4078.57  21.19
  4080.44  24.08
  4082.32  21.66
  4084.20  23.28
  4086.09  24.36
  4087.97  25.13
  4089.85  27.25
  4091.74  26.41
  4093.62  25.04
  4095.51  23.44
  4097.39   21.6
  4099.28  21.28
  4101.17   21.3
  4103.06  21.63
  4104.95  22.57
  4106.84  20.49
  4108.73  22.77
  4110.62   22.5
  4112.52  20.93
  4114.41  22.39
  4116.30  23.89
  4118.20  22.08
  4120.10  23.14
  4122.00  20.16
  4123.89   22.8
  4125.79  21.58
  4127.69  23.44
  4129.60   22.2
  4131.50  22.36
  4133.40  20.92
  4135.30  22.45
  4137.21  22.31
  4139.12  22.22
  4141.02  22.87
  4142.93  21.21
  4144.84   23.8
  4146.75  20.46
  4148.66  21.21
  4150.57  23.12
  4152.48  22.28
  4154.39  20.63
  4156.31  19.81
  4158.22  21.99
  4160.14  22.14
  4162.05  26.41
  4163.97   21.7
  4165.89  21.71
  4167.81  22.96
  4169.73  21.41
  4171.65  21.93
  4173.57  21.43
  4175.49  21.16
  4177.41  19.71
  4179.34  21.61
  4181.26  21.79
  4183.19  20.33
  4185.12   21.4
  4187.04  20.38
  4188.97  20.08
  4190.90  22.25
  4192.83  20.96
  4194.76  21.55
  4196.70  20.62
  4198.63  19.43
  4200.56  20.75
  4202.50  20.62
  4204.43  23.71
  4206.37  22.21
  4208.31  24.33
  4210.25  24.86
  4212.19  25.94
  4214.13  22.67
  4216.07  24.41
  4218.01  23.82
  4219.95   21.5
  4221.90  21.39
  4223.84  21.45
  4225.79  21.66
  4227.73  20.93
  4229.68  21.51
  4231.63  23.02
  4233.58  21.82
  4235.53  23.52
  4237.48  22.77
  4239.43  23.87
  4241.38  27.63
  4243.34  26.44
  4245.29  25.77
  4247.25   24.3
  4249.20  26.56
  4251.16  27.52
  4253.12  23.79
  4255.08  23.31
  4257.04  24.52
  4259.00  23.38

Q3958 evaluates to 2.06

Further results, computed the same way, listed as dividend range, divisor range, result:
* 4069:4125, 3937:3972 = 1.98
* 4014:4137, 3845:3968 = 2.08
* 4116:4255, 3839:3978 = 2.21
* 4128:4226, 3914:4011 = 1.63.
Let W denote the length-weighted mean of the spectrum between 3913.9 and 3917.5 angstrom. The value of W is 16.3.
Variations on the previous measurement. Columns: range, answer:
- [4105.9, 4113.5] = 21.7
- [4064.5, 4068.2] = 20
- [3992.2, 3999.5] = 21.6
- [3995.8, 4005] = 22.2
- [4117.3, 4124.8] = 22.1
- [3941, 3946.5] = 12.9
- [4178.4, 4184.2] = 21.2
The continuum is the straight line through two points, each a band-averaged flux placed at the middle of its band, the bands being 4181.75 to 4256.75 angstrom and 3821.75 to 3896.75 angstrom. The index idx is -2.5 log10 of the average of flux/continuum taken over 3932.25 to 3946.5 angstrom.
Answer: 0.34 mag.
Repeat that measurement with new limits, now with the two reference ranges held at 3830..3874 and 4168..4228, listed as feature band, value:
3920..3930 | 0.220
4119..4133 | -0.149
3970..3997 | -0.241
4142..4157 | -0.074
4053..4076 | -0.245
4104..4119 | -0.178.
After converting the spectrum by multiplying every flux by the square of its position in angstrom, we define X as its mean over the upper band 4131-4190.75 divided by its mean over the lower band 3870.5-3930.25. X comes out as 1.99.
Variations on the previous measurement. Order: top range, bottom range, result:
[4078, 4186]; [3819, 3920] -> 2.24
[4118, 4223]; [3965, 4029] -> 1.22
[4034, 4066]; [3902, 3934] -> 1.92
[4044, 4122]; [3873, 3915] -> 1.91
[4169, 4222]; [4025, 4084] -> 1.06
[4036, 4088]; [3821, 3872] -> 2.55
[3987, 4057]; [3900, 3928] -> 1.71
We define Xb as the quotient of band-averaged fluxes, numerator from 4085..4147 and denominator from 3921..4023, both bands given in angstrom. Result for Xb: 1.42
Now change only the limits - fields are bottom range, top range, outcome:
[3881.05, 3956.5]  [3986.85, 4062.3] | 1.78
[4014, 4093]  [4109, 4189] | 0.96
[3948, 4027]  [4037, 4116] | 1.22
